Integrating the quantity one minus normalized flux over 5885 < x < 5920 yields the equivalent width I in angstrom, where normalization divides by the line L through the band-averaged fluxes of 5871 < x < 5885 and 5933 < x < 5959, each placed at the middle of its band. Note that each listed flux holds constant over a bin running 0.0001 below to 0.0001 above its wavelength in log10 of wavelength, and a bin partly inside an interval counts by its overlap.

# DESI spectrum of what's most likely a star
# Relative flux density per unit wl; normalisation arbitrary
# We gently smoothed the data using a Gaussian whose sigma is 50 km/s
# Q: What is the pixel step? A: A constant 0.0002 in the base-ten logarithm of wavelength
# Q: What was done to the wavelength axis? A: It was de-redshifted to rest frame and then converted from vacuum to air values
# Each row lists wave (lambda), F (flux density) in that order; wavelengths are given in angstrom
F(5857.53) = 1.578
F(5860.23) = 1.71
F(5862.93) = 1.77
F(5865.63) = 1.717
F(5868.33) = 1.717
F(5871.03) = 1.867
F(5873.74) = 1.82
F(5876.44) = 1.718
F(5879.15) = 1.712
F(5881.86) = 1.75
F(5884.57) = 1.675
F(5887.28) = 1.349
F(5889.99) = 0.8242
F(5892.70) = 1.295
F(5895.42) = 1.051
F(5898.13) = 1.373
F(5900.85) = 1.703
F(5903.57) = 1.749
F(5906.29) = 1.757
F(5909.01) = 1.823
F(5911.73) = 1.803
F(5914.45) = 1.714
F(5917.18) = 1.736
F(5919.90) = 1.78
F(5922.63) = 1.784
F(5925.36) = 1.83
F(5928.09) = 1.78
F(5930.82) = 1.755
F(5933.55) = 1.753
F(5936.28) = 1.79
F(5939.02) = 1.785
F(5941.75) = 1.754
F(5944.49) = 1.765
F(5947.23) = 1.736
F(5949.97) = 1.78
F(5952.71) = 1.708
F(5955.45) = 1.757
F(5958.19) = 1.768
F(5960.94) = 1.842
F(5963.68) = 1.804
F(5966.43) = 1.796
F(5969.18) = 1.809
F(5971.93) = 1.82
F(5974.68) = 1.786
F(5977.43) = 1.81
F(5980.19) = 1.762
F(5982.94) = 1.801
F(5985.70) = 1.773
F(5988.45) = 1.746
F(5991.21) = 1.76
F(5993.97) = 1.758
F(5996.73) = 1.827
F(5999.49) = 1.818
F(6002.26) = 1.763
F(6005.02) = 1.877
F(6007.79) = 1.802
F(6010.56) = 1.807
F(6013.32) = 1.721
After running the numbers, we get 4.5 angstrom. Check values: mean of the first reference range 1.75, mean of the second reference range 1.76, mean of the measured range 1.53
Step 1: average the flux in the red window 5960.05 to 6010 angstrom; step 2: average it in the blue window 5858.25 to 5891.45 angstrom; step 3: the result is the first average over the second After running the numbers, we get 1.1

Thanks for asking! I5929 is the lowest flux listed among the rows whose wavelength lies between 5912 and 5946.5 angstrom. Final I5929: 1.714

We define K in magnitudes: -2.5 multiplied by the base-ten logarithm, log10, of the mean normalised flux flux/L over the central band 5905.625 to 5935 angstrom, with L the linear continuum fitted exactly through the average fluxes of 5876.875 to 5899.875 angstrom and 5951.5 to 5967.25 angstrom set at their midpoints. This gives -0.13 mag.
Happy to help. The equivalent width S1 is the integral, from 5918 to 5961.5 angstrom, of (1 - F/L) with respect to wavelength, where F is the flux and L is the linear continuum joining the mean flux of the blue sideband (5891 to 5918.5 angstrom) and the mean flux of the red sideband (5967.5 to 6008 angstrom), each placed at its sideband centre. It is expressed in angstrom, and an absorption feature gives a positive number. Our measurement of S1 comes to -2.5 angstrom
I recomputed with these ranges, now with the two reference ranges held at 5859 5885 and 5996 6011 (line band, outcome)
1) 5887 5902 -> 4.3 angstrom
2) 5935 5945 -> 0.0 angstrom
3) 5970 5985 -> 0.1 angstrom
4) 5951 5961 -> 0.2 angstrom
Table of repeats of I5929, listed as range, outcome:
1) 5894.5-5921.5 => 1.051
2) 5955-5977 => 1.757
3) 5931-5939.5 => 1.753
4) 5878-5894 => 0.8242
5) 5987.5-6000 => 1.746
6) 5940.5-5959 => 1.708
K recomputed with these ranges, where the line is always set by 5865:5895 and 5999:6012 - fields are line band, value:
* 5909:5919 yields -0.08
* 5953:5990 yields -0.03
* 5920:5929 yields -0.09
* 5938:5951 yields -0.04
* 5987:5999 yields 0.01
